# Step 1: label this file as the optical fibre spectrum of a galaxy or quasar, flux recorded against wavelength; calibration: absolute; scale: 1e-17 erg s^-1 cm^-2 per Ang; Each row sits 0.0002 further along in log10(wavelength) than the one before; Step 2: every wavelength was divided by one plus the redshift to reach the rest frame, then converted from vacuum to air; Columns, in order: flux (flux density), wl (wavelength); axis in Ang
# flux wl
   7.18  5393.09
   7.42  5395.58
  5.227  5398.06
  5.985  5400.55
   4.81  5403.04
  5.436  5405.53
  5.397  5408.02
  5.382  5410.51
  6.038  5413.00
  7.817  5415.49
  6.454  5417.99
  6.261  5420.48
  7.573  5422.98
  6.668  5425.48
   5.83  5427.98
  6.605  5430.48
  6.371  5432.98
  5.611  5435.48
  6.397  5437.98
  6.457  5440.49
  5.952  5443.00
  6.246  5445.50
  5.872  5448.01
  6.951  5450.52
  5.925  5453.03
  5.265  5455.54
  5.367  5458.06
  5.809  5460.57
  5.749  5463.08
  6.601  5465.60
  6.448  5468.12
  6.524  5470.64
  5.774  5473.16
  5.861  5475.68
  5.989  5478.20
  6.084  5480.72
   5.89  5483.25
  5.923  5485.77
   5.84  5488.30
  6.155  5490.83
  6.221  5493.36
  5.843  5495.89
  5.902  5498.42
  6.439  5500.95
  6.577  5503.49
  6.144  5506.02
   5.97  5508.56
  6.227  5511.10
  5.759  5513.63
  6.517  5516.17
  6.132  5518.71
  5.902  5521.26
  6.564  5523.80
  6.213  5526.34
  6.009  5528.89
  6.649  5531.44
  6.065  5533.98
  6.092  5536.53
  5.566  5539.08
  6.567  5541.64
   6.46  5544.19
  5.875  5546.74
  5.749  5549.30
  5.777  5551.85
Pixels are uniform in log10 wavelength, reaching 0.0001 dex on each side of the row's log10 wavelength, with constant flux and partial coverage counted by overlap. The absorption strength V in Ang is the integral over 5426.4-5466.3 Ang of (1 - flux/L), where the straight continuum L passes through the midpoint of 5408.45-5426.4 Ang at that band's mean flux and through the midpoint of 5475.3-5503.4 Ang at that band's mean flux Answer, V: 1.78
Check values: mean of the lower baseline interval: 6.54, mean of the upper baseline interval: 6.04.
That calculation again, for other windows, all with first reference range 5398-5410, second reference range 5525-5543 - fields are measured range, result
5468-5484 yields -0.7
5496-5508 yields -0.5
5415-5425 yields -2.7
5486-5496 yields -0.2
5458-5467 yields -0.3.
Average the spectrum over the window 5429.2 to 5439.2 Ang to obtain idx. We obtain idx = 6.25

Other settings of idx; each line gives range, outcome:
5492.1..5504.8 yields 6.2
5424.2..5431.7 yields 6.37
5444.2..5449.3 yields 6.07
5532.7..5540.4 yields 5.91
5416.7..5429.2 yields 6.56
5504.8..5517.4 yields 6.12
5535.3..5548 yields 6.11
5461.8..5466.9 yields 6.17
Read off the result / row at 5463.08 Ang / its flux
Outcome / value 5.749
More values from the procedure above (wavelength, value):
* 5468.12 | 6.448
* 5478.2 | 5.989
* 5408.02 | 5.397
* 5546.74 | 5.875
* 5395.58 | 7.42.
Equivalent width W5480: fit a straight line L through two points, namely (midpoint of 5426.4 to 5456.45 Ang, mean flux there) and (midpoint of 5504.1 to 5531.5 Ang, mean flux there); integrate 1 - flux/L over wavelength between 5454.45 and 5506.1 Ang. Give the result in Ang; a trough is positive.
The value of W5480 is 1.2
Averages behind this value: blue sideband 6.14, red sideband 6.18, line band 6.02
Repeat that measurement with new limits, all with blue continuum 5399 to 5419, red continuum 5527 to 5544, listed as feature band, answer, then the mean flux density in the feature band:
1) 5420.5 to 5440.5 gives -1.6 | 6.43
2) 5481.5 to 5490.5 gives 0.2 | 5.92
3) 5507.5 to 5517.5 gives 0.0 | 6.13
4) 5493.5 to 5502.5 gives 0.0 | 6.1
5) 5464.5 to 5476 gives -0.4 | 6.27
